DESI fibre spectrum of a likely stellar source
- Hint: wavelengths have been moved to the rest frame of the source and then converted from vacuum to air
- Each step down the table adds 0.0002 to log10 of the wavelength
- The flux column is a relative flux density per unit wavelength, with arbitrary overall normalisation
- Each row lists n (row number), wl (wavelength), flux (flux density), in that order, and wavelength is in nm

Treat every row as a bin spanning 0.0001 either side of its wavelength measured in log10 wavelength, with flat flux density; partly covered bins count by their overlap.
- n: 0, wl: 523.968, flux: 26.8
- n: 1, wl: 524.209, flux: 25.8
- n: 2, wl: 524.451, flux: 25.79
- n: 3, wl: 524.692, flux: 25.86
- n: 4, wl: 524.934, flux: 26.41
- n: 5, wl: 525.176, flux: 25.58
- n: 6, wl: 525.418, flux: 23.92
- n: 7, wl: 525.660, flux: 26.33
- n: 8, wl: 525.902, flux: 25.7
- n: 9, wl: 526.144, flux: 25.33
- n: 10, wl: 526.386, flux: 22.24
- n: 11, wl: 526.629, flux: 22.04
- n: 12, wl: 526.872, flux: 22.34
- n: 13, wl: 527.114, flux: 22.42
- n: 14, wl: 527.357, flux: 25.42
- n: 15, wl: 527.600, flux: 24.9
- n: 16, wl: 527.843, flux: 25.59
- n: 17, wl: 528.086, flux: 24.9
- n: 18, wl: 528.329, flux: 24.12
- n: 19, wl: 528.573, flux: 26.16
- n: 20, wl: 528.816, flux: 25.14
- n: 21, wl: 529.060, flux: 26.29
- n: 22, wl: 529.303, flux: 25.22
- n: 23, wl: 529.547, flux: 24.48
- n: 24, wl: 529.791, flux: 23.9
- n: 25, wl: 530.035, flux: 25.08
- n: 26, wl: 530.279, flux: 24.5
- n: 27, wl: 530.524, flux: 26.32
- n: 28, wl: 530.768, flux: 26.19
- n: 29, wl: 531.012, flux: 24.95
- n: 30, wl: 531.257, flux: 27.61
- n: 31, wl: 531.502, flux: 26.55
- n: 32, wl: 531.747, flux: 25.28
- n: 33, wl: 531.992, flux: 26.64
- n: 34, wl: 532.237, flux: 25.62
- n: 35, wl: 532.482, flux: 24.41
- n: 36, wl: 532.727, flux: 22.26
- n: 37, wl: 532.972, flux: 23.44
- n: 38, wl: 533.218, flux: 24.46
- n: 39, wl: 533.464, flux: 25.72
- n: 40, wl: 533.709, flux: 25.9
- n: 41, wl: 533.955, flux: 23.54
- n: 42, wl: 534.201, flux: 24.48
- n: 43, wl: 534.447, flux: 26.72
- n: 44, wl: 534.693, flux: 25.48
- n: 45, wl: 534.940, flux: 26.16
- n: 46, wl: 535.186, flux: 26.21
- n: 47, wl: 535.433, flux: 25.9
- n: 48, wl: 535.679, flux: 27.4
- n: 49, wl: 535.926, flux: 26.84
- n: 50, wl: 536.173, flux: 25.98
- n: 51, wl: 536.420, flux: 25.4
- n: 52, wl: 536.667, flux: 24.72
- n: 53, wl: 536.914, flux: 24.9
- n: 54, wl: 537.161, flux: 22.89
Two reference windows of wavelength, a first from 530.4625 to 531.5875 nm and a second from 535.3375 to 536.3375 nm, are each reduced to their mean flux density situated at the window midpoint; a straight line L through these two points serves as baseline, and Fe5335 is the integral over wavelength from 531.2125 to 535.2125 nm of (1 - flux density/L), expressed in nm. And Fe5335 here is 0.17 nm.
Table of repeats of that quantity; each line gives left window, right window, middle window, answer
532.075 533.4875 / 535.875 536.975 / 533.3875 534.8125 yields -0.03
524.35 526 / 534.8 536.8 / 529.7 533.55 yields 0.11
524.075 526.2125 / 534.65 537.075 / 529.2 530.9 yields 0.04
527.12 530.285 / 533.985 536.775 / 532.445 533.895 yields 0.07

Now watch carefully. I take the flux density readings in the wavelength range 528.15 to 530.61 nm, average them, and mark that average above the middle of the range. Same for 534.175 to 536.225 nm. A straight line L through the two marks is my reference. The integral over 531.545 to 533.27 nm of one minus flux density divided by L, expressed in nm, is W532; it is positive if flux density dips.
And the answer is 0.07 nm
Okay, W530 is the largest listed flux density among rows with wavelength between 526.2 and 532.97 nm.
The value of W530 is 27.61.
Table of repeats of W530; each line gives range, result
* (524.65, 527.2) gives 26.41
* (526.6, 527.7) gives 25.42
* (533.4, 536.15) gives 27.4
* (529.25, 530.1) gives 25.22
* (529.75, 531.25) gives 26.32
